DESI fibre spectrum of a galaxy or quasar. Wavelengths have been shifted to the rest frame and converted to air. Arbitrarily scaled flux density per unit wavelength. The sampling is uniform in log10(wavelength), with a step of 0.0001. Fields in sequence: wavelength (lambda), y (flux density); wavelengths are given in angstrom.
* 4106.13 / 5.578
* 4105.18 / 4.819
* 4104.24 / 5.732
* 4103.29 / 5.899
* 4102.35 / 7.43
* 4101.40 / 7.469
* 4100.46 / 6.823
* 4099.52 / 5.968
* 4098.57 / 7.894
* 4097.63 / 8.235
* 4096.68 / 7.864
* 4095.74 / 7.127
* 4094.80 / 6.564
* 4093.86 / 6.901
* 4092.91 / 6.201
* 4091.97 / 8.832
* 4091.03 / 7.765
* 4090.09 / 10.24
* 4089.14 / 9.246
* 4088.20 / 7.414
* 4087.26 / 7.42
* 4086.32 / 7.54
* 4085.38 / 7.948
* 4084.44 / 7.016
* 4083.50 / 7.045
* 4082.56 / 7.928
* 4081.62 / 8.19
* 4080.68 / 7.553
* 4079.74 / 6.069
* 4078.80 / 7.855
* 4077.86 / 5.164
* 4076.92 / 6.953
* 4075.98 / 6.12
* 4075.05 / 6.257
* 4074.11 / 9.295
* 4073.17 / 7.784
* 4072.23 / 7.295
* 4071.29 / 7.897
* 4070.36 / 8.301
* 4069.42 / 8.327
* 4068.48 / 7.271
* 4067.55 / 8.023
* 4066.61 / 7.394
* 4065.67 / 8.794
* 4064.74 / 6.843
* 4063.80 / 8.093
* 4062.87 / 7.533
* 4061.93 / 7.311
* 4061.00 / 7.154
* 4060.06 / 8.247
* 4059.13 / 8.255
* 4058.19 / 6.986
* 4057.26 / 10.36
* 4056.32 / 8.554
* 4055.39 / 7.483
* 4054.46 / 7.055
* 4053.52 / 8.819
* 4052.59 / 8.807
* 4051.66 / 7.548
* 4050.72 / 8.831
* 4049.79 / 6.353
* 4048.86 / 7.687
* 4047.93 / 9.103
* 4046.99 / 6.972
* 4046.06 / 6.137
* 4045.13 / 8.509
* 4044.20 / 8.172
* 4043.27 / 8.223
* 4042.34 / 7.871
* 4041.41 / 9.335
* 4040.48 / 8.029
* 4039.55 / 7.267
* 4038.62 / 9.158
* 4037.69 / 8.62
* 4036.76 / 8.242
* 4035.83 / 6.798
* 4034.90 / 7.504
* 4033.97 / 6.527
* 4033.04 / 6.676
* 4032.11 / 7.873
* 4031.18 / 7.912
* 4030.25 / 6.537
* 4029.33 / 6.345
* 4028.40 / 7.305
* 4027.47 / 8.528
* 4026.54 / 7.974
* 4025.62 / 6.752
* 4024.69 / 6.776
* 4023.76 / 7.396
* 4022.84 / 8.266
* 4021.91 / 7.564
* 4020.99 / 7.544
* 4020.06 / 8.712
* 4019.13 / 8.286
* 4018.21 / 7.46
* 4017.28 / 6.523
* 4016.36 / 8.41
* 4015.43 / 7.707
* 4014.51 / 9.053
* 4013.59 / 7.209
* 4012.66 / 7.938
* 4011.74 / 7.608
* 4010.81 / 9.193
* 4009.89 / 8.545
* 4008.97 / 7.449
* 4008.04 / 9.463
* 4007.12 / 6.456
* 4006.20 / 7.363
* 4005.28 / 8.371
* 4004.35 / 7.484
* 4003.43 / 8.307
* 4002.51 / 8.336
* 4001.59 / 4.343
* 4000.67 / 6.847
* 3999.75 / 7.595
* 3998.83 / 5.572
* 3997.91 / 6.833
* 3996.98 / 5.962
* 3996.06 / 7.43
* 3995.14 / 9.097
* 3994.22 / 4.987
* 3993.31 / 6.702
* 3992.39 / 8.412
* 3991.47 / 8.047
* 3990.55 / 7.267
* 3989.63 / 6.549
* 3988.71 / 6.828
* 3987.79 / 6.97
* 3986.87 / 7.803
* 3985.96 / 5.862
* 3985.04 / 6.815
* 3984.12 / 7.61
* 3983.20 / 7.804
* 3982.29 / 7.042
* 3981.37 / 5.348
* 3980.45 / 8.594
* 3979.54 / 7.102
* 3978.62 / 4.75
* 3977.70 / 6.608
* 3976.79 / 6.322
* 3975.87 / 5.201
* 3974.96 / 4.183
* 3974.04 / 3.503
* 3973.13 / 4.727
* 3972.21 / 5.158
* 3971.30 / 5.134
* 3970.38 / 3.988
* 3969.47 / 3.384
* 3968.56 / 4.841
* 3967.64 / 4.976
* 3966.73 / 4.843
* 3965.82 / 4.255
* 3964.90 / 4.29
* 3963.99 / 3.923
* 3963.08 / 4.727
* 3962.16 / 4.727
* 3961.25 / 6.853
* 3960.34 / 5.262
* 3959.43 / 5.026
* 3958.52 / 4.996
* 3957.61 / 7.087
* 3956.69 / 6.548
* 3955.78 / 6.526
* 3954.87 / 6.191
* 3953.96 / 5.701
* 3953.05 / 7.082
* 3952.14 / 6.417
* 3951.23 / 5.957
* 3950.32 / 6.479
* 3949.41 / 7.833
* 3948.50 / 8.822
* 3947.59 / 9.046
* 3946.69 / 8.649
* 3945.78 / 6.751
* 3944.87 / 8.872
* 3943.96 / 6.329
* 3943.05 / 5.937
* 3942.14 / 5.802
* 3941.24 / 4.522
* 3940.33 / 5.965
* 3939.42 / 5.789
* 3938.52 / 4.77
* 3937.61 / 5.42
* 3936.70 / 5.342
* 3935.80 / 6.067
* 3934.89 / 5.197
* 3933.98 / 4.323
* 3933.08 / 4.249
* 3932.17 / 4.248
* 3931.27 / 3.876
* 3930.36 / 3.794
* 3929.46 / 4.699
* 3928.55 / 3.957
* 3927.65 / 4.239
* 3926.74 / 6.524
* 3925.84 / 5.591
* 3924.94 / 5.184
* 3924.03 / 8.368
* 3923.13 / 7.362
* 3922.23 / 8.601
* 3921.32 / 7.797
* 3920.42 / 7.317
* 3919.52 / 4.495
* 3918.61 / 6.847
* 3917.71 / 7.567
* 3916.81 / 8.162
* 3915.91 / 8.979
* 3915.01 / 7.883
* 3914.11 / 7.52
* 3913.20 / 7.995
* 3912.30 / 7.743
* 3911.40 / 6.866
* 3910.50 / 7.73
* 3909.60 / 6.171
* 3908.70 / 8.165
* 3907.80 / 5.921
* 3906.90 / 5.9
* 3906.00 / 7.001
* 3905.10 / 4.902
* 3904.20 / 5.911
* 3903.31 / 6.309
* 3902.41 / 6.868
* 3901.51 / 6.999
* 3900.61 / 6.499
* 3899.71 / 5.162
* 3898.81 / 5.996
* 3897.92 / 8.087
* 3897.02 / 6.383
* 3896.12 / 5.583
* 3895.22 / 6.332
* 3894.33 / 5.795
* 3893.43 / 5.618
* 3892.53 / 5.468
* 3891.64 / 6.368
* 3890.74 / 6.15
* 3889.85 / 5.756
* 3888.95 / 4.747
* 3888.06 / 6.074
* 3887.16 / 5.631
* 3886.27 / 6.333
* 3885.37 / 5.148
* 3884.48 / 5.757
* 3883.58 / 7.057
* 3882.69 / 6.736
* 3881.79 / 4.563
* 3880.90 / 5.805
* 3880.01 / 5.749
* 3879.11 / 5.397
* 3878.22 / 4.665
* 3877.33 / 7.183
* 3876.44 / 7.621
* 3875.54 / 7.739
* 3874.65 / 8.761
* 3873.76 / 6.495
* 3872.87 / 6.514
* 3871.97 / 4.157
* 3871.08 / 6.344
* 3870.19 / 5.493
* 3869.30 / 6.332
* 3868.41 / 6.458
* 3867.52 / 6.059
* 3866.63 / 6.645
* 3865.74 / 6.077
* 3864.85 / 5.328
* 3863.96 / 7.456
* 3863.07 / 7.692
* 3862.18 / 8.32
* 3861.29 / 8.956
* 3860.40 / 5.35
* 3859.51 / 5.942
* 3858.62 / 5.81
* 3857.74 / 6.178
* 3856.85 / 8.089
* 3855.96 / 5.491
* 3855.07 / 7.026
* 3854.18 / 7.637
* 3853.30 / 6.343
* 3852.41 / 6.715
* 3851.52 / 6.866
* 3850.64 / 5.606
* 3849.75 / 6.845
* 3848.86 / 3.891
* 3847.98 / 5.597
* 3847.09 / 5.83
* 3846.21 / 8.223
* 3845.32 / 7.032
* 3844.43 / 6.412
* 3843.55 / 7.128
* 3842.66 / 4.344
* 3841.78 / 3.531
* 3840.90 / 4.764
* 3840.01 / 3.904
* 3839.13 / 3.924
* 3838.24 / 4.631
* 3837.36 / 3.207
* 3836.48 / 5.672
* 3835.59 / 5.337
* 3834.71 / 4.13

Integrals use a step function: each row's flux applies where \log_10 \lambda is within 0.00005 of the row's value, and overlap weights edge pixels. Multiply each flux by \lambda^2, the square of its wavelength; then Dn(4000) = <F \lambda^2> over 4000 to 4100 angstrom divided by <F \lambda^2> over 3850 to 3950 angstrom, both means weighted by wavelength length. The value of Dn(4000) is 1.30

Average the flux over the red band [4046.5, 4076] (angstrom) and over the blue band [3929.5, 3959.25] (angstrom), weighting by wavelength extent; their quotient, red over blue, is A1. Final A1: 1.30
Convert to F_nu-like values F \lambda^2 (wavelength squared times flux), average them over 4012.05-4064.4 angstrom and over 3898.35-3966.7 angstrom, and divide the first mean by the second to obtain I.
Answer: 1.32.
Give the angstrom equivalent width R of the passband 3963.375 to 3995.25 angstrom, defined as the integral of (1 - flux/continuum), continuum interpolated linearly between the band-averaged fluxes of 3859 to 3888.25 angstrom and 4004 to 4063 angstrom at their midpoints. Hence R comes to 6.1 angstrom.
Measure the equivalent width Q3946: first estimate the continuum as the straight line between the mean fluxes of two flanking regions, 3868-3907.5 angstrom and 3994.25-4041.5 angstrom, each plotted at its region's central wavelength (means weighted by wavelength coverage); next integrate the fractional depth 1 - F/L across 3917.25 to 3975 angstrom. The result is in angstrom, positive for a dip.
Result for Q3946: 8.7 angstrom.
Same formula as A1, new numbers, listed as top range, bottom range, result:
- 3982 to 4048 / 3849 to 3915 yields 1.17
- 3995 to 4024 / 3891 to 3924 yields 1.12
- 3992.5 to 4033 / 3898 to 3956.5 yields 1.17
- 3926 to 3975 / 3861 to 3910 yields 0.88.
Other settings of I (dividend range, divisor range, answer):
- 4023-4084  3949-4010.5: 1.26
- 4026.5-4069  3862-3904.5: 1.36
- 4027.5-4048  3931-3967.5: 1.37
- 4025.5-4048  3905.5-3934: 1.27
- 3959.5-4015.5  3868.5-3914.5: 1.08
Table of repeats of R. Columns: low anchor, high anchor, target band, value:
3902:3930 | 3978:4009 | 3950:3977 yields 6.54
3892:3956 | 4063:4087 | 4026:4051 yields -1.72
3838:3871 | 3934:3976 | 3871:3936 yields -3.12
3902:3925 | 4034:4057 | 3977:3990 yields 1.25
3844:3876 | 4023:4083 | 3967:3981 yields 3.86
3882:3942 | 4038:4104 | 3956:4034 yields 3.05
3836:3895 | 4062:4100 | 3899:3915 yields -0.88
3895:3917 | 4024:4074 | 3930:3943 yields 3.78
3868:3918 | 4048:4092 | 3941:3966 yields 2.22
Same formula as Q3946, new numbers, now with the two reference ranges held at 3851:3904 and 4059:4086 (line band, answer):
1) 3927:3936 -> 3.0 angstrom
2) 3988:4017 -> -1.5 angstrom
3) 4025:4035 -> 0.0 angstrom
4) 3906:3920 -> -1.4 angstrom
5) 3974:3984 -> 1.1 angstrom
